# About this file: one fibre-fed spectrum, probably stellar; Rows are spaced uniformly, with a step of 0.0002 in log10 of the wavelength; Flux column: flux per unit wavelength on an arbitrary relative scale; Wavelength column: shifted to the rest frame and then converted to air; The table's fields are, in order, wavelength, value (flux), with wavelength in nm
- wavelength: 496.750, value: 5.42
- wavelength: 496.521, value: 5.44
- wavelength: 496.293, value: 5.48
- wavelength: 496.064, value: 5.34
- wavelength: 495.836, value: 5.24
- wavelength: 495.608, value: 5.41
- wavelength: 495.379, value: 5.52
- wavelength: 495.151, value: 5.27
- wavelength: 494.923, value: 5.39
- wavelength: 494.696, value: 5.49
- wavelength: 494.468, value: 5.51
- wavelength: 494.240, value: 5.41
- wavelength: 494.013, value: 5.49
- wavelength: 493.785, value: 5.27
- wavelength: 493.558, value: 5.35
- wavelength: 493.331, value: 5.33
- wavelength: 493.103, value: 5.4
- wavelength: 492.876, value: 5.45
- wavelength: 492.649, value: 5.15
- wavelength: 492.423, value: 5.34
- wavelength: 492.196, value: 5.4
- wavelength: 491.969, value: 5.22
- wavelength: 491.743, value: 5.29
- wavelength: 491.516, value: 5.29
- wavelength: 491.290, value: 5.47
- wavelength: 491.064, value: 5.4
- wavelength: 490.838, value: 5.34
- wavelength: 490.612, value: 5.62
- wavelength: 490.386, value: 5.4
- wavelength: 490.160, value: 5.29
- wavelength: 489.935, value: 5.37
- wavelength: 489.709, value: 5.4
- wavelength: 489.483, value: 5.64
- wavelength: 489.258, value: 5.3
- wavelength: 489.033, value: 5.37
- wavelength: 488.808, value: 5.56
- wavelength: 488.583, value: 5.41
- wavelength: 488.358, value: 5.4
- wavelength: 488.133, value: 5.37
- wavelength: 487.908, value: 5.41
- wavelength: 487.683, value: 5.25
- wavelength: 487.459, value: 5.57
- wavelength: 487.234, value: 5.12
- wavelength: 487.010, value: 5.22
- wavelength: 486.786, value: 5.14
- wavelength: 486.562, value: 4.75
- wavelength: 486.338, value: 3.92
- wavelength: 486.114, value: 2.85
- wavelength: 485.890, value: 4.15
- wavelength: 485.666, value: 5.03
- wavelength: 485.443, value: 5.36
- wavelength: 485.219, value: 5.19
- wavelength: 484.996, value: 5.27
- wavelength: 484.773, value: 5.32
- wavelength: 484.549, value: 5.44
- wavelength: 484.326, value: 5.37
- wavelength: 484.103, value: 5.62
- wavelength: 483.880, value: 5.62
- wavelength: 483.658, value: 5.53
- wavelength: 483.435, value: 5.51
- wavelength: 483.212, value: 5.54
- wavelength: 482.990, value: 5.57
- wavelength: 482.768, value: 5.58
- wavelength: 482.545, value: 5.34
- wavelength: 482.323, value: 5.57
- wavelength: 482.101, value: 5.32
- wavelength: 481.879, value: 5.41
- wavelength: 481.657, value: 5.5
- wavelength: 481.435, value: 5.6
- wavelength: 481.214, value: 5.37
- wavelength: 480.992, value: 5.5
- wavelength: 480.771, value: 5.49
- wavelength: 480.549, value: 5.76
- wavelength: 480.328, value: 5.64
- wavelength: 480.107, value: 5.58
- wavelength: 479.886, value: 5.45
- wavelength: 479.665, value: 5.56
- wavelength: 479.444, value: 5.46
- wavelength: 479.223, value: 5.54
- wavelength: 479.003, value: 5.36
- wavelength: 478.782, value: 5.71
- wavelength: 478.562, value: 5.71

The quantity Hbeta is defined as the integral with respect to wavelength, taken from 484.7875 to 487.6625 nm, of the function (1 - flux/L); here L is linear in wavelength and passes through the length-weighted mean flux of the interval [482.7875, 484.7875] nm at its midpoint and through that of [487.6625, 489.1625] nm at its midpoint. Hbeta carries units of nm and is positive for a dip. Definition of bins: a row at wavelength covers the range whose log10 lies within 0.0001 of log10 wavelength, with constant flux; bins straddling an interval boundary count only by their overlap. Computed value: 0.33 nm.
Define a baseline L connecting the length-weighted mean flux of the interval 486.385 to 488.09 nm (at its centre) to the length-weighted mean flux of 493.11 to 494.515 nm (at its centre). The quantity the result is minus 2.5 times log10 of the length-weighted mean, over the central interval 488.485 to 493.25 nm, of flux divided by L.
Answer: -0.02 mag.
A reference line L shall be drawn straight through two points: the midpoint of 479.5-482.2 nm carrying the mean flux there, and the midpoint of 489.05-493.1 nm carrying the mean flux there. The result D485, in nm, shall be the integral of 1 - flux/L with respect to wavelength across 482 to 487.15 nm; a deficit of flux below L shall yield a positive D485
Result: 0.31 nm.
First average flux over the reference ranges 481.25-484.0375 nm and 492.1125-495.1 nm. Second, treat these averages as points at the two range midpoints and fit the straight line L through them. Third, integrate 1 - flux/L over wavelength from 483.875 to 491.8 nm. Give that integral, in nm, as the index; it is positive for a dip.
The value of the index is 0.35 nm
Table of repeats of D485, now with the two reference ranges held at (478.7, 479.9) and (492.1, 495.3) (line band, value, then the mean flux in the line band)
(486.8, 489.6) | 0.03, 5.38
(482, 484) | -0.01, 5.51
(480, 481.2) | -0.02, 5.57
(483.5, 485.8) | 0.04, 5.37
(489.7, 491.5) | 0.00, 5.41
